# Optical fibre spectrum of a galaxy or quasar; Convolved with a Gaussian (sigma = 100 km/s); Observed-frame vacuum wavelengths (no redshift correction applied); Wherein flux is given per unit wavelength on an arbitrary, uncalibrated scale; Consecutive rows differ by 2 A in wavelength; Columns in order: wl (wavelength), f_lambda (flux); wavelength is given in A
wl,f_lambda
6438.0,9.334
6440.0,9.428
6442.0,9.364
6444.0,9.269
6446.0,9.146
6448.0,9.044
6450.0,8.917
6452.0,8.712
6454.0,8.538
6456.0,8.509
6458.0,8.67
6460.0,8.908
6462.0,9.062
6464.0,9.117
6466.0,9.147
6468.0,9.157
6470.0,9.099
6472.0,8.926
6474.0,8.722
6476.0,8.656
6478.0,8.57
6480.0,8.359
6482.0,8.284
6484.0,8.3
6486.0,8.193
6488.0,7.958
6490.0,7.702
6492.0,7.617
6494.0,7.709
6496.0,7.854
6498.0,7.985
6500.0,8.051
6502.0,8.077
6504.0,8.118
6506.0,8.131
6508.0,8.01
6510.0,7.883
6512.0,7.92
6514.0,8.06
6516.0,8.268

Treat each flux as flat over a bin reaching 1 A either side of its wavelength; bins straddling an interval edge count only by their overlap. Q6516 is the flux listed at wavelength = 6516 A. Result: 8.268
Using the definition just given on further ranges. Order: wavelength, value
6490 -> 7.702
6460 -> 8.908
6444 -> 9.269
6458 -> 8.67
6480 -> 8.359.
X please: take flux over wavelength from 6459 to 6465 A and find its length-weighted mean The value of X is 9.03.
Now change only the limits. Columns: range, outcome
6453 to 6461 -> 8.66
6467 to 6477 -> 8.91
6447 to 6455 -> 8.8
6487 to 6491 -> 7.83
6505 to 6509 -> 8.07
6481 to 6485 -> 8.29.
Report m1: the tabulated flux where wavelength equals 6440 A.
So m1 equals 9.428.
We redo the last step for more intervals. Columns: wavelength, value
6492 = 7.617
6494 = 7.709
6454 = 8.538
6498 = 7.985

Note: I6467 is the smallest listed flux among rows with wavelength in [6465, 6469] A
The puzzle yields 9.147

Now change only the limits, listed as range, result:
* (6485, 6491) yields 7.702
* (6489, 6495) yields 7.617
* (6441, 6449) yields 9.044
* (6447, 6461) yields 8.509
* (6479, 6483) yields 8.284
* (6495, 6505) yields 7.854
